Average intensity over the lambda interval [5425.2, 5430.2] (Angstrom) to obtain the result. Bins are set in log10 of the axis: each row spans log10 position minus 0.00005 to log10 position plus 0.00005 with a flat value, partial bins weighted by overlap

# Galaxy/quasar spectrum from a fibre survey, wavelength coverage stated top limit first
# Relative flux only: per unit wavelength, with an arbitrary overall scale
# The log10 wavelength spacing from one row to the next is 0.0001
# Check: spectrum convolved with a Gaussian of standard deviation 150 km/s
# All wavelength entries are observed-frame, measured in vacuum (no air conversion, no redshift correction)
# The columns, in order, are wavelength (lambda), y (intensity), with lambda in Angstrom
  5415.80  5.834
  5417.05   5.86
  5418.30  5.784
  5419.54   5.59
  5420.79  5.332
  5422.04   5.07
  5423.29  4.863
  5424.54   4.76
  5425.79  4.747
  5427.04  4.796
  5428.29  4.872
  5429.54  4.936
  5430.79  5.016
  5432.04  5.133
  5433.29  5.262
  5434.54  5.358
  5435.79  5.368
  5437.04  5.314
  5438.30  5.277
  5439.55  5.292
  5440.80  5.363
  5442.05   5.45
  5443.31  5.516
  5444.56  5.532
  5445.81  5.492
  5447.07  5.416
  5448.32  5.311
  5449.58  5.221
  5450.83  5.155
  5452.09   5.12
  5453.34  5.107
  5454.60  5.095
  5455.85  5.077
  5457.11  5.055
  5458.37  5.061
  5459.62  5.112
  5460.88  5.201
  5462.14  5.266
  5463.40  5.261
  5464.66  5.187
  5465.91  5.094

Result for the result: 4.84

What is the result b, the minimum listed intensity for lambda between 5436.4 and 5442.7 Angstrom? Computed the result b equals 5.277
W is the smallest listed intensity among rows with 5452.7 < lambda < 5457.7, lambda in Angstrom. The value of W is 5.055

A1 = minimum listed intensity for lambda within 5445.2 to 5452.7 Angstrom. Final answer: 5.12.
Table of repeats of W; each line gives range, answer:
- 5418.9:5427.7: 4.747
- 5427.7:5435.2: 4.872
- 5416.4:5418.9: 5.784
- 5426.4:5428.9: 4.796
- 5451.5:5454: 5.107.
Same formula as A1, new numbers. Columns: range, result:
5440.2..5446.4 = 5.363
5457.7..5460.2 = 5.061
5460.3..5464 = 5.201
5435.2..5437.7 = 5.314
